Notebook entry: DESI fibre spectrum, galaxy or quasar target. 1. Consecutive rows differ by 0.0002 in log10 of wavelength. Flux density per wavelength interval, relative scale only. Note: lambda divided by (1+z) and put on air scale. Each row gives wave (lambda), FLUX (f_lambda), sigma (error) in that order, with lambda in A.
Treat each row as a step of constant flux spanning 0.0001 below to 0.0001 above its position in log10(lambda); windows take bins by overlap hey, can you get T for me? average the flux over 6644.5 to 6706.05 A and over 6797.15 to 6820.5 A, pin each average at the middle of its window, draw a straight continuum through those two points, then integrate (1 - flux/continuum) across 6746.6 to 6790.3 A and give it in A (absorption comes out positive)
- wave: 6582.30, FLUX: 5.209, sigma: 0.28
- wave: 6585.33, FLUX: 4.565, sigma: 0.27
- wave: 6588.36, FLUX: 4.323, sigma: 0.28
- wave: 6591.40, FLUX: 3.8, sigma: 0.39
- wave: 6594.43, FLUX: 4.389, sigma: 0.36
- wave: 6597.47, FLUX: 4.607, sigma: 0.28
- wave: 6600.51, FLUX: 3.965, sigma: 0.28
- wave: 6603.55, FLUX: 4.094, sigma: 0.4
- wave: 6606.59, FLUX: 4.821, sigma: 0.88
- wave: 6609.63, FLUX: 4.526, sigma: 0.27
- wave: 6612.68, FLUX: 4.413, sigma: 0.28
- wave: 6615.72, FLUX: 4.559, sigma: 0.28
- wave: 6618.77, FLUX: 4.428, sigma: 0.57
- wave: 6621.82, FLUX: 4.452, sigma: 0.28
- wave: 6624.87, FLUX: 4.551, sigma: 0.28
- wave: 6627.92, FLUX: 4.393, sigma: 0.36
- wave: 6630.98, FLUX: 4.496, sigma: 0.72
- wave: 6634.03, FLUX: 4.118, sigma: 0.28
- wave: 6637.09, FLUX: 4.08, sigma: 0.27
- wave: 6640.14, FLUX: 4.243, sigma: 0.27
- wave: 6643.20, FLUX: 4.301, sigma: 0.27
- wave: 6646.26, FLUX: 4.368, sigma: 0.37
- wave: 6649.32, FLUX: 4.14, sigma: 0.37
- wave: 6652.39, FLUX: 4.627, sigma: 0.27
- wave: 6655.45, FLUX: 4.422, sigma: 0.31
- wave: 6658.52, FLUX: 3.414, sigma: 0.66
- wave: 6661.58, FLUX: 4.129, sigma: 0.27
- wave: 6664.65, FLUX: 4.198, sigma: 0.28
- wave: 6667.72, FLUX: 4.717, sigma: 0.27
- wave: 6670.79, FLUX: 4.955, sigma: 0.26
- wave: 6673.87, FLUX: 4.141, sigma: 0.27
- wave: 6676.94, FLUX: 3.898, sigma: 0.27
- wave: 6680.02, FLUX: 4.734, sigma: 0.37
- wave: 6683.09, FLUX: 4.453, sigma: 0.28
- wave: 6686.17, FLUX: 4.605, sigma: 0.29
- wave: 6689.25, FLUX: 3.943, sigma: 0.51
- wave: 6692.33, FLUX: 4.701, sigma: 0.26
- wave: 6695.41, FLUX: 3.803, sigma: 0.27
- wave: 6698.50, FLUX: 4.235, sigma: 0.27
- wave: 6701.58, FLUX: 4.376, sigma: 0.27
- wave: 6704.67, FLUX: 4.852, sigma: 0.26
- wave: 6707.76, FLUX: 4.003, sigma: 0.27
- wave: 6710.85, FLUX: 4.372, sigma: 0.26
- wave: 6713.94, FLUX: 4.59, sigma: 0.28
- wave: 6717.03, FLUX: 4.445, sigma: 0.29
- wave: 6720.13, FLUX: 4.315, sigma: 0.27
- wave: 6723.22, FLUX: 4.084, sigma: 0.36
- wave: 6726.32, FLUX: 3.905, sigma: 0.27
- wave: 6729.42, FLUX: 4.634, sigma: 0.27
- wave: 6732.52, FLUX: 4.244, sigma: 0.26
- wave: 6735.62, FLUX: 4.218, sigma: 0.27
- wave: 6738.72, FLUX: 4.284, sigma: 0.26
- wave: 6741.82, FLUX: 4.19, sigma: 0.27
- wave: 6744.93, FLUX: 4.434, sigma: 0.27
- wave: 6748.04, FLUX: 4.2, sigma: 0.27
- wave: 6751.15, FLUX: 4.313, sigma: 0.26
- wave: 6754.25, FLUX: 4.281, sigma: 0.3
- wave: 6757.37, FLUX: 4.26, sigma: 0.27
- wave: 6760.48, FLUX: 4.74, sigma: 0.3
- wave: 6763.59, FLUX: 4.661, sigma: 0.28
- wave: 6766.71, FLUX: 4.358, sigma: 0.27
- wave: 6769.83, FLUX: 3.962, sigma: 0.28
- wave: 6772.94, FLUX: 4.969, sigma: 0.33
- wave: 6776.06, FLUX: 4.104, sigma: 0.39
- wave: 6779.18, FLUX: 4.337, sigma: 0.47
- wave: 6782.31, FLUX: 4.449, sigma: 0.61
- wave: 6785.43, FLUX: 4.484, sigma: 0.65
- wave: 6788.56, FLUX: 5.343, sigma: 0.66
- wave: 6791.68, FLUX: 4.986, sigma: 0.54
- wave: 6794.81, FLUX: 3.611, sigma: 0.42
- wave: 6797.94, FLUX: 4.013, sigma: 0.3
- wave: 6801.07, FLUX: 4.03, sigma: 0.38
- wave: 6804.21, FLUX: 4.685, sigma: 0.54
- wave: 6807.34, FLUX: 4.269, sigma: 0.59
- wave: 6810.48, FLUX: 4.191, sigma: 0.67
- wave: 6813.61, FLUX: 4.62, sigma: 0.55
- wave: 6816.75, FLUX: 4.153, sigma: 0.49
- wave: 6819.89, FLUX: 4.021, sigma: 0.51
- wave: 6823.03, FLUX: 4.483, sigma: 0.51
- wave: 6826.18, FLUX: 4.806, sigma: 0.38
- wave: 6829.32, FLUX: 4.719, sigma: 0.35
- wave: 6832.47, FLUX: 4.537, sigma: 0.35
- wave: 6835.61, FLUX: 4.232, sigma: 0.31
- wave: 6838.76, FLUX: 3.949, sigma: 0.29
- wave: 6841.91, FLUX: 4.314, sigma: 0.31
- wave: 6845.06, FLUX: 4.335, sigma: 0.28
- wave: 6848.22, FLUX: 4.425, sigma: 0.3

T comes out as -1.83 A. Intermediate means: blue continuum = 4.33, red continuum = 4.26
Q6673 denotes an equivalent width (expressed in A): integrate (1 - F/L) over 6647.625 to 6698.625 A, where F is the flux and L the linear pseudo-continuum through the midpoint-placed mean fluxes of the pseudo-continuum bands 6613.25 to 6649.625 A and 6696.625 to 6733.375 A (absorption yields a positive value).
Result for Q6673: 0.5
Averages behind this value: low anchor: 4.35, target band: 4.3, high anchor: 4.33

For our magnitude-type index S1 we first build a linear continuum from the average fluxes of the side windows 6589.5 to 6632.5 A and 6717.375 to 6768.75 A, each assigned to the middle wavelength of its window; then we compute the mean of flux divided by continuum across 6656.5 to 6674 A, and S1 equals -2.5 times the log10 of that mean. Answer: 0.022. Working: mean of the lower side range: 4.39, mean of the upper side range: 4.32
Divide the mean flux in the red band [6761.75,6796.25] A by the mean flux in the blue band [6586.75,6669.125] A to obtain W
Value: 1.04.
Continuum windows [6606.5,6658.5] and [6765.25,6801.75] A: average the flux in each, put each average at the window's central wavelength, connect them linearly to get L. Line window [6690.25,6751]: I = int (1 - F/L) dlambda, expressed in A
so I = 1.1 A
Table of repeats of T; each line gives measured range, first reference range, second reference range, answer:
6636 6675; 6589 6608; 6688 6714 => 0.03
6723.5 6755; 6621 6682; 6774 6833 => 0.80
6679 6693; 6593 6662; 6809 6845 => -0.40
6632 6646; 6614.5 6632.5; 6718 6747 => 0.73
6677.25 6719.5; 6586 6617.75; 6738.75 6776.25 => -0.06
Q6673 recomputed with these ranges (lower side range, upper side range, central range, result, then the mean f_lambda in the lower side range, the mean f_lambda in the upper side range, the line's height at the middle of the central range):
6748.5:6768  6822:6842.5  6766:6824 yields 0.8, 4.42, 4.44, 4.43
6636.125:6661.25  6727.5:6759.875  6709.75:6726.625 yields -0.1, 4.2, 4.31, 4.28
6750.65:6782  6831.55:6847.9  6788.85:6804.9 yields 0.1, 4.4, 4.27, 4.35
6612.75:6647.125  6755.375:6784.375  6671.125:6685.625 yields 0.0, 4.36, 4.42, 4.39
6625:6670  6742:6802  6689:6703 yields 0.3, 4.28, 4.4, 4.33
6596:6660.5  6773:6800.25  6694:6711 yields 0.4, 4.33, 4.44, 4.38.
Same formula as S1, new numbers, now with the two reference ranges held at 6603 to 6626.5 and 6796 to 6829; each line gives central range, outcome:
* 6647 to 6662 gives 0.08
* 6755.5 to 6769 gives -0.02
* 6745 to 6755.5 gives 0.02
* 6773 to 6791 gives -0.06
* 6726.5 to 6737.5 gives 0.02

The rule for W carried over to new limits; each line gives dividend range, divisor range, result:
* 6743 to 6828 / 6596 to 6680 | 1.01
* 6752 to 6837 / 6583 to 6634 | 1.00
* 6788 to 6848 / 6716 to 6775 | 1.01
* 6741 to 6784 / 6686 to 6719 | 1.01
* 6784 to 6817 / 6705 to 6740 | 1.02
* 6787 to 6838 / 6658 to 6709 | 1.02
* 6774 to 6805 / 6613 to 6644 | 1.01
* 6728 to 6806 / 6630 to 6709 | 1.02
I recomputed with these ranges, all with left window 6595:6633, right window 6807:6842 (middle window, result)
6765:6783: 0.1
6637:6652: 0.5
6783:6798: -0.5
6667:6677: -0.1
